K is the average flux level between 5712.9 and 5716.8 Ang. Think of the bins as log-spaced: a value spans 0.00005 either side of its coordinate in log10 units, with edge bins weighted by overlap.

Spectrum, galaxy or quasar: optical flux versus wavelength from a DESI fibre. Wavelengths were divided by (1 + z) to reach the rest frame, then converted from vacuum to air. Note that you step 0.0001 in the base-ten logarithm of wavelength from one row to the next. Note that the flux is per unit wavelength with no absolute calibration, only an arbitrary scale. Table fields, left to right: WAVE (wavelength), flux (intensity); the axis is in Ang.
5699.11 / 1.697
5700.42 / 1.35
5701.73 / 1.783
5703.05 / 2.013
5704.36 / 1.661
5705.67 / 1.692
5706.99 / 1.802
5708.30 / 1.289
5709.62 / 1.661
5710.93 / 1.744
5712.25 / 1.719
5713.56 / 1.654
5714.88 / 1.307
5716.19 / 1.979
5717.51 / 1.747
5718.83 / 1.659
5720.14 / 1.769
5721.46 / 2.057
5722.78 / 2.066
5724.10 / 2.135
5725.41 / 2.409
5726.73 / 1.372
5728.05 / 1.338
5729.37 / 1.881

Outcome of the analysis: 1.65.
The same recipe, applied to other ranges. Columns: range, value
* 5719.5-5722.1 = 1.91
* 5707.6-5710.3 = 1.49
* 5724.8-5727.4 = 1.88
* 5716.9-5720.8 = 1.73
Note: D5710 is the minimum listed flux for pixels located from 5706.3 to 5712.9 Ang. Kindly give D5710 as 1.289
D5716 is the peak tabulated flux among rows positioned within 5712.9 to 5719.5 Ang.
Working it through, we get 1.979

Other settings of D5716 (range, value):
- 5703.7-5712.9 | 1.802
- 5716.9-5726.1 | 2.409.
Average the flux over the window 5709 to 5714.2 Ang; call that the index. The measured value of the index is 1.7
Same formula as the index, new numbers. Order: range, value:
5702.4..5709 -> 1.69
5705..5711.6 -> 1.64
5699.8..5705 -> 1.7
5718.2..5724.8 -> 1.94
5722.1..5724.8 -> 2.11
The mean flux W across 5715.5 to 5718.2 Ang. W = 1.85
